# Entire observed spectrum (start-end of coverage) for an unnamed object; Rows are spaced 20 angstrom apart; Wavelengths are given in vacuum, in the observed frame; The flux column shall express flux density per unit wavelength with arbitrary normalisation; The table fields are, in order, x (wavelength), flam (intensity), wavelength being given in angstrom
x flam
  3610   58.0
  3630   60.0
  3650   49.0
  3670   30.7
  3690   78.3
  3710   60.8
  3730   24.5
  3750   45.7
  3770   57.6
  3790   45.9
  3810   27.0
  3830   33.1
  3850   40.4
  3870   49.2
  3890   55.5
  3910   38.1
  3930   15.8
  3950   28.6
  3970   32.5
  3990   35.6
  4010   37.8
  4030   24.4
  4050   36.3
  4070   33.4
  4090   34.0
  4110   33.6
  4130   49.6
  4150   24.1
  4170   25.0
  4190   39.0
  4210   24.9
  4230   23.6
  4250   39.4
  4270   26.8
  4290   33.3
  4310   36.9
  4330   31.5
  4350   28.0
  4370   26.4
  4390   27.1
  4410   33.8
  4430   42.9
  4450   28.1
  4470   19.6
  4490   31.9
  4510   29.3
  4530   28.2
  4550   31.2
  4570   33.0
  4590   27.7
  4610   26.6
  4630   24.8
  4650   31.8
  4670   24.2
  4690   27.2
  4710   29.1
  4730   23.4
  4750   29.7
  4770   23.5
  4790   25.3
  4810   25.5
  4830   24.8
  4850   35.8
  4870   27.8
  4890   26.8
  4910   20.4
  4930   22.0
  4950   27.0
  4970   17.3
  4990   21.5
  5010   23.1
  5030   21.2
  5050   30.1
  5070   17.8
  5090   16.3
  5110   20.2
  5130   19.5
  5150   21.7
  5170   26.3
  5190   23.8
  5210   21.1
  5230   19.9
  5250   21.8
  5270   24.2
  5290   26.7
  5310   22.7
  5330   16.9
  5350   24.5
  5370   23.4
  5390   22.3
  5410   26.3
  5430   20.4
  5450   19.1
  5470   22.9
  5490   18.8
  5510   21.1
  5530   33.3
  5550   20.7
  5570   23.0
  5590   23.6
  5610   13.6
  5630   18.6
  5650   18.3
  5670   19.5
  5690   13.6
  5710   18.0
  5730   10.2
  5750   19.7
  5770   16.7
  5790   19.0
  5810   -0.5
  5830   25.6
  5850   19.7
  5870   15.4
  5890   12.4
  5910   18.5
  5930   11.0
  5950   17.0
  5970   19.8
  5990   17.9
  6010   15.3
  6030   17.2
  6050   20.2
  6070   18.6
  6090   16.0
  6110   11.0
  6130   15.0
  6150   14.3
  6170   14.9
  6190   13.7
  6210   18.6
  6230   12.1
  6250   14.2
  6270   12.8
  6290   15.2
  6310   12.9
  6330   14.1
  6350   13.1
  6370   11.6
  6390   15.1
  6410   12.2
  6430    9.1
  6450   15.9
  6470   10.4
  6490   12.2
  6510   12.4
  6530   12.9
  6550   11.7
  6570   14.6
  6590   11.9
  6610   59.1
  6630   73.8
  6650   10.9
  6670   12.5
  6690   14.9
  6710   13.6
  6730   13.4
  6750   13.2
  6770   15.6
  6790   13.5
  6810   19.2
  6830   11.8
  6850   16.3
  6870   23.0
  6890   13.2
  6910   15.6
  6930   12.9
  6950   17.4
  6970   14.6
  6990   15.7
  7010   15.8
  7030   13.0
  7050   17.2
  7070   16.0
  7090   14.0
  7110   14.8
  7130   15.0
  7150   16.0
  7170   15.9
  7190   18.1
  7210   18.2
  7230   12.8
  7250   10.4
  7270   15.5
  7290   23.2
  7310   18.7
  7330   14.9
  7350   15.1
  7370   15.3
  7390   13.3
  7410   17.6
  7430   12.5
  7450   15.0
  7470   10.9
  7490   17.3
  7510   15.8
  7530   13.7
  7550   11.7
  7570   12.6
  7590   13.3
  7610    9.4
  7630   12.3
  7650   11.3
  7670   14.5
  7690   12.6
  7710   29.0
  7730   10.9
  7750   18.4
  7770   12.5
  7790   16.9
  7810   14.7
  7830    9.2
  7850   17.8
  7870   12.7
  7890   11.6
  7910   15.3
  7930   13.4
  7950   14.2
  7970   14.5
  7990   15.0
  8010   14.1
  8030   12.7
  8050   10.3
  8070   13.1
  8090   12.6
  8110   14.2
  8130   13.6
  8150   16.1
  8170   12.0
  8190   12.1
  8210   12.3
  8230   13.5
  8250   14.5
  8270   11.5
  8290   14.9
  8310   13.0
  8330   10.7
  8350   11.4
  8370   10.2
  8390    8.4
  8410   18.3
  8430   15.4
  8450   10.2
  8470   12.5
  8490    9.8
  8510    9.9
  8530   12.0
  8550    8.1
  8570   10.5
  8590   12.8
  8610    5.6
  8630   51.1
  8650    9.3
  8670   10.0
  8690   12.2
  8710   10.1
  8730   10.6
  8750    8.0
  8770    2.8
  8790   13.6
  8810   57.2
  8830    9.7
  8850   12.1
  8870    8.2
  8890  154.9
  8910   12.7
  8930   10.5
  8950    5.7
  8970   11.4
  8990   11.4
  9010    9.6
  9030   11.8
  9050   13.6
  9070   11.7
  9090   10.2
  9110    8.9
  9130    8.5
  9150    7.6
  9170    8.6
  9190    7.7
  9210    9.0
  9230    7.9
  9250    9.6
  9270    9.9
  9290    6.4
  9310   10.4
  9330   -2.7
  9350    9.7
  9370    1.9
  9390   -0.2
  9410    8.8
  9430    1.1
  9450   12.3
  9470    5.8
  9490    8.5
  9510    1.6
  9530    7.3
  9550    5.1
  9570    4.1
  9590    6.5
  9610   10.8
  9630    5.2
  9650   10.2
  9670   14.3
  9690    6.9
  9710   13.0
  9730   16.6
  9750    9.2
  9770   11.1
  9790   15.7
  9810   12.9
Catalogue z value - 0.775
